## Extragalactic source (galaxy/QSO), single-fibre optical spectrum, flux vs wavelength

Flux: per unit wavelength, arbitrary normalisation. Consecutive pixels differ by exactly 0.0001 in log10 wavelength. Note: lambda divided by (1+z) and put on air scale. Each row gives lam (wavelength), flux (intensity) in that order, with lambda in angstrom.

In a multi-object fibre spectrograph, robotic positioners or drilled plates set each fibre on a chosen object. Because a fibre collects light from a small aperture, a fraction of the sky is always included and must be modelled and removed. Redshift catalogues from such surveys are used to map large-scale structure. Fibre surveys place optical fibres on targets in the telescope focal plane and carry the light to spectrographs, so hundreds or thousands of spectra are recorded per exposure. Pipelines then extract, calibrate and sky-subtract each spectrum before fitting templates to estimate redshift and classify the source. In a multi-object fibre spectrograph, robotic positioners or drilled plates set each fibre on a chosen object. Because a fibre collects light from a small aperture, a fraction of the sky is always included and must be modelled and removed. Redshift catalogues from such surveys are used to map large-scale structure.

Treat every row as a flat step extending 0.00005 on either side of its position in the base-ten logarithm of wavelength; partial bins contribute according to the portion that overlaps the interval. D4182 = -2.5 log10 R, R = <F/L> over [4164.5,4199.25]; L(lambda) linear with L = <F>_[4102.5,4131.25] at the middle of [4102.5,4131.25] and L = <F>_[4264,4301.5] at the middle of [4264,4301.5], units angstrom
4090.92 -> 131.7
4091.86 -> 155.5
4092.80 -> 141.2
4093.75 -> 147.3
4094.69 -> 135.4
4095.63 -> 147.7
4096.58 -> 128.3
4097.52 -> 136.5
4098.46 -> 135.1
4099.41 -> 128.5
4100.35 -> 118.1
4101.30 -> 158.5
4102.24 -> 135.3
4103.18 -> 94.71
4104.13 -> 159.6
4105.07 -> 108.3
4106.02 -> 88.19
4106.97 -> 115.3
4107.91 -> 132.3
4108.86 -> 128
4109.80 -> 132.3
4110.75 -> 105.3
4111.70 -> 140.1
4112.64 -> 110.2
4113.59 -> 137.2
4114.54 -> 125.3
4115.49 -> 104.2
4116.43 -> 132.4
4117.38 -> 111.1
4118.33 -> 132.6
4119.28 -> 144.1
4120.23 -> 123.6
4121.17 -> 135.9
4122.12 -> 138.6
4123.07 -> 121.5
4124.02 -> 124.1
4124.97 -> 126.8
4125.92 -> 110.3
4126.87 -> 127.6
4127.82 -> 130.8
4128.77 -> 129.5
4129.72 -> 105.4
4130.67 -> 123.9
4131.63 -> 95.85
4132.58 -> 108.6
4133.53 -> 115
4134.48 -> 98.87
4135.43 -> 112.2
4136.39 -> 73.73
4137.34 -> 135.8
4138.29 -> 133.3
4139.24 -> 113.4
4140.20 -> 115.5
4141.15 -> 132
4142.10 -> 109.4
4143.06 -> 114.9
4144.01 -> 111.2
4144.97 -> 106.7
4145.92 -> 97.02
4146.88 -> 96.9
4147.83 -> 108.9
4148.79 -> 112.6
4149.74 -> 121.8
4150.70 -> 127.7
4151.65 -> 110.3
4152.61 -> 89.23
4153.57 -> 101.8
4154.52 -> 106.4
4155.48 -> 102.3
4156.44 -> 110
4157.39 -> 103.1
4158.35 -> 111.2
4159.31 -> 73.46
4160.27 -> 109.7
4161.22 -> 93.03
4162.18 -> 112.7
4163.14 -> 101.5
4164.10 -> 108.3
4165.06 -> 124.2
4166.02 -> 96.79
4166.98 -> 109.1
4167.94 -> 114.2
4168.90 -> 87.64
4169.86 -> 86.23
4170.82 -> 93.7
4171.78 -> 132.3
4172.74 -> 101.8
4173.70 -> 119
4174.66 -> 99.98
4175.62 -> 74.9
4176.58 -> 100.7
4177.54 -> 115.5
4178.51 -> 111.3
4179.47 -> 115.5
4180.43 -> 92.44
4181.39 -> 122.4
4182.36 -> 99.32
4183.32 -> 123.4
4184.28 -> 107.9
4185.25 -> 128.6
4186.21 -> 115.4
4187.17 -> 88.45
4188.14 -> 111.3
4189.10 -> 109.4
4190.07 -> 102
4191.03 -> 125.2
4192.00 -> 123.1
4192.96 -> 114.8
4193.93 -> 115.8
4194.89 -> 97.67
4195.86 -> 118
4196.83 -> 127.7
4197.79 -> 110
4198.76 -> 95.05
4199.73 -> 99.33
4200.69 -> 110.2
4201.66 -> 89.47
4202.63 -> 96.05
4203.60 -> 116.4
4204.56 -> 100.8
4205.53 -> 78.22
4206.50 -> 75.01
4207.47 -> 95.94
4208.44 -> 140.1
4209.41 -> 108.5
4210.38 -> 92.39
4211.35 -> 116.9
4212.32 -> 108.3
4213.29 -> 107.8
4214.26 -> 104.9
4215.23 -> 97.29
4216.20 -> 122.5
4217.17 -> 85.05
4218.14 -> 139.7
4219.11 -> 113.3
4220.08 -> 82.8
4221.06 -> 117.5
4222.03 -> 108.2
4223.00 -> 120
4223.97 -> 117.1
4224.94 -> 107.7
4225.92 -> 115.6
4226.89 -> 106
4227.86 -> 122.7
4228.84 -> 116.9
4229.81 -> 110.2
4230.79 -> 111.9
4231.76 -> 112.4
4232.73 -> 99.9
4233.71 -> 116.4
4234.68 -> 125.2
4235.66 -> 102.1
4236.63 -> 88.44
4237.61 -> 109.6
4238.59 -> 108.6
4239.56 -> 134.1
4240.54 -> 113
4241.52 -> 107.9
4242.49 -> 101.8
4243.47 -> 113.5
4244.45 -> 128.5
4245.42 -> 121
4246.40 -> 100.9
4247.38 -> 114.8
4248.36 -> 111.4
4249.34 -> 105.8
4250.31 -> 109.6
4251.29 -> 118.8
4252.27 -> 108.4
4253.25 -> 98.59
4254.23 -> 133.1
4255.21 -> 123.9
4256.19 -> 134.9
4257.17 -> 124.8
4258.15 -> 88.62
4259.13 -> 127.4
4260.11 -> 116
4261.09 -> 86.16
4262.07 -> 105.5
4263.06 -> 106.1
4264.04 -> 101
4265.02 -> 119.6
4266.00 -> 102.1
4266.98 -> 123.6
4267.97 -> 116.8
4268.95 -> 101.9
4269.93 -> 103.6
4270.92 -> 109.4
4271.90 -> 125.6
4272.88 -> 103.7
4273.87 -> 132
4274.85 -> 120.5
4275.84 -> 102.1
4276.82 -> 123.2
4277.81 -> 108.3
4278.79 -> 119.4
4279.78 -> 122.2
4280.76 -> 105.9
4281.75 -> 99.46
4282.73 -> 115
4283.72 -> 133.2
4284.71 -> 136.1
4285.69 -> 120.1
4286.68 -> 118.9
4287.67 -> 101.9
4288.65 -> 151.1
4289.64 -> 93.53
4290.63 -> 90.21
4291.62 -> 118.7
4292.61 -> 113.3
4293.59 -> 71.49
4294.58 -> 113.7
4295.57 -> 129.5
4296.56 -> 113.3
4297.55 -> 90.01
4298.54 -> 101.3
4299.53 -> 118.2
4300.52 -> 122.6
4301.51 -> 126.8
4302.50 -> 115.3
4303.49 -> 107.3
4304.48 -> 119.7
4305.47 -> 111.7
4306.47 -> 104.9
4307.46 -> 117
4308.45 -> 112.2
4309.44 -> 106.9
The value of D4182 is 0.10 mag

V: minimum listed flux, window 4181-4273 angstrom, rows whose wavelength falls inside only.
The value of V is 75.01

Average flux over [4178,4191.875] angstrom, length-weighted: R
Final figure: 111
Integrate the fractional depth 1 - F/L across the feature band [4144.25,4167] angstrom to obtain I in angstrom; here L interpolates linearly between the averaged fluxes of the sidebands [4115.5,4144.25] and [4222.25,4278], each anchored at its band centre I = 2.4 angstrom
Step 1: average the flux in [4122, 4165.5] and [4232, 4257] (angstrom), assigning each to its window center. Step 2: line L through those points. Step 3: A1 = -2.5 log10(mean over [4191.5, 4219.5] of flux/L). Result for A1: 0.06 mag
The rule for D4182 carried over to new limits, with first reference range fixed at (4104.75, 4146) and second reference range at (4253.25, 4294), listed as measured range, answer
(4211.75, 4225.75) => 0.06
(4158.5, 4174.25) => 0.13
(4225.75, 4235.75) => 0.02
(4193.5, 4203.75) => 0.09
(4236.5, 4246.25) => 0.01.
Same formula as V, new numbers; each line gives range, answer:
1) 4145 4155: 89.23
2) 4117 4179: 73.46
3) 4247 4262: 86.16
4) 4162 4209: 74.9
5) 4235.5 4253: 88.44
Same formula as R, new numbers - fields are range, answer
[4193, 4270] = 110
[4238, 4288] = 114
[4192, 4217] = 106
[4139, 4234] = 108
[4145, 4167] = 106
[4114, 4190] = 111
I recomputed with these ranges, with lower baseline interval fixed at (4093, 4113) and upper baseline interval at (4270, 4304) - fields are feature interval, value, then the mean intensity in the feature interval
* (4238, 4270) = 1.0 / 113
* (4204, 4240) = 3.1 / 109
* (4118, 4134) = 0.4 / 123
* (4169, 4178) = 1.5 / 102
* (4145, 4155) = 1.4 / 107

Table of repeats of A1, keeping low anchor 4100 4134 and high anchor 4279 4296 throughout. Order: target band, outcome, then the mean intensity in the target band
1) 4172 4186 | 0.10 mag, 109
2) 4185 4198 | 0.05 mag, 113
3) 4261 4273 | 0.06 mag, 109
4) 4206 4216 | 0.13 mag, 105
